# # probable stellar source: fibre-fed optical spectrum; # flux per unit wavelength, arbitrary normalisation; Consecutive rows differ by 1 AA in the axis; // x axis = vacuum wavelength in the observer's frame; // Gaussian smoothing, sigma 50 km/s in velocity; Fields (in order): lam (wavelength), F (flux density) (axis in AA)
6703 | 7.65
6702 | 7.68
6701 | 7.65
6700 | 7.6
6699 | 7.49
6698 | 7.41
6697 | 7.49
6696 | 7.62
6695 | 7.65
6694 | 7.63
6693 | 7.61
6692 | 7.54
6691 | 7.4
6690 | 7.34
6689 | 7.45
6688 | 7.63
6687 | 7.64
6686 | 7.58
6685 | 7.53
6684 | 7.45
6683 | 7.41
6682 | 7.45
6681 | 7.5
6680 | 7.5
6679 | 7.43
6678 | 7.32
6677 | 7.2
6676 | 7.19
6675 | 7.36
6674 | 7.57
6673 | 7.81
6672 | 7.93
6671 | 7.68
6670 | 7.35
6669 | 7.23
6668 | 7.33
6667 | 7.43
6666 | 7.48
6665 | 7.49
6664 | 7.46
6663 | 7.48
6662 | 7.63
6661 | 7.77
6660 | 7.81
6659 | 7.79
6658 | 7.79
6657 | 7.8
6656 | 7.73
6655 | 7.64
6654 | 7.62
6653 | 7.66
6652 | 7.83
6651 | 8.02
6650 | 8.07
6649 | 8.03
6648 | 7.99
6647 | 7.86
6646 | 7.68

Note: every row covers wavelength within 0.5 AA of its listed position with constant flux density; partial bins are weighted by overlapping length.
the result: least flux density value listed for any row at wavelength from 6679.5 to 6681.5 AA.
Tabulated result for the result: 7.5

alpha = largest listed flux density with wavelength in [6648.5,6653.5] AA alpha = 8.07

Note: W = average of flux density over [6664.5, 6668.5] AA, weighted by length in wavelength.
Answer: 7.43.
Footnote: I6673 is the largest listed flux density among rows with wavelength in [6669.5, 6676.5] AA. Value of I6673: 7.93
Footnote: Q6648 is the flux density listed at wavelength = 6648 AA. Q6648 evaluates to 7.99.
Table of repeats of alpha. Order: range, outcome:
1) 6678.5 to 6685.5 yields 7.53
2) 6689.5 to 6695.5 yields 7.65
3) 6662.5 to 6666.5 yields 7.49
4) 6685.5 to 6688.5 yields 7.64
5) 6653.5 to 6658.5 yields 7.8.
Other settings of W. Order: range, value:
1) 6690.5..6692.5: 7.47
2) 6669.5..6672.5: 7.65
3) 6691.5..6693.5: 7.58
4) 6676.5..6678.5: 7.26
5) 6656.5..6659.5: 7.79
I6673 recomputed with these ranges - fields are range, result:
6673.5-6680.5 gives 7.57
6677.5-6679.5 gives 7.43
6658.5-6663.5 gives 7.81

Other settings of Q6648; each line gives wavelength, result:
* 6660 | 7.81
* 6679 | 7.43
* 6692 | 7.54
